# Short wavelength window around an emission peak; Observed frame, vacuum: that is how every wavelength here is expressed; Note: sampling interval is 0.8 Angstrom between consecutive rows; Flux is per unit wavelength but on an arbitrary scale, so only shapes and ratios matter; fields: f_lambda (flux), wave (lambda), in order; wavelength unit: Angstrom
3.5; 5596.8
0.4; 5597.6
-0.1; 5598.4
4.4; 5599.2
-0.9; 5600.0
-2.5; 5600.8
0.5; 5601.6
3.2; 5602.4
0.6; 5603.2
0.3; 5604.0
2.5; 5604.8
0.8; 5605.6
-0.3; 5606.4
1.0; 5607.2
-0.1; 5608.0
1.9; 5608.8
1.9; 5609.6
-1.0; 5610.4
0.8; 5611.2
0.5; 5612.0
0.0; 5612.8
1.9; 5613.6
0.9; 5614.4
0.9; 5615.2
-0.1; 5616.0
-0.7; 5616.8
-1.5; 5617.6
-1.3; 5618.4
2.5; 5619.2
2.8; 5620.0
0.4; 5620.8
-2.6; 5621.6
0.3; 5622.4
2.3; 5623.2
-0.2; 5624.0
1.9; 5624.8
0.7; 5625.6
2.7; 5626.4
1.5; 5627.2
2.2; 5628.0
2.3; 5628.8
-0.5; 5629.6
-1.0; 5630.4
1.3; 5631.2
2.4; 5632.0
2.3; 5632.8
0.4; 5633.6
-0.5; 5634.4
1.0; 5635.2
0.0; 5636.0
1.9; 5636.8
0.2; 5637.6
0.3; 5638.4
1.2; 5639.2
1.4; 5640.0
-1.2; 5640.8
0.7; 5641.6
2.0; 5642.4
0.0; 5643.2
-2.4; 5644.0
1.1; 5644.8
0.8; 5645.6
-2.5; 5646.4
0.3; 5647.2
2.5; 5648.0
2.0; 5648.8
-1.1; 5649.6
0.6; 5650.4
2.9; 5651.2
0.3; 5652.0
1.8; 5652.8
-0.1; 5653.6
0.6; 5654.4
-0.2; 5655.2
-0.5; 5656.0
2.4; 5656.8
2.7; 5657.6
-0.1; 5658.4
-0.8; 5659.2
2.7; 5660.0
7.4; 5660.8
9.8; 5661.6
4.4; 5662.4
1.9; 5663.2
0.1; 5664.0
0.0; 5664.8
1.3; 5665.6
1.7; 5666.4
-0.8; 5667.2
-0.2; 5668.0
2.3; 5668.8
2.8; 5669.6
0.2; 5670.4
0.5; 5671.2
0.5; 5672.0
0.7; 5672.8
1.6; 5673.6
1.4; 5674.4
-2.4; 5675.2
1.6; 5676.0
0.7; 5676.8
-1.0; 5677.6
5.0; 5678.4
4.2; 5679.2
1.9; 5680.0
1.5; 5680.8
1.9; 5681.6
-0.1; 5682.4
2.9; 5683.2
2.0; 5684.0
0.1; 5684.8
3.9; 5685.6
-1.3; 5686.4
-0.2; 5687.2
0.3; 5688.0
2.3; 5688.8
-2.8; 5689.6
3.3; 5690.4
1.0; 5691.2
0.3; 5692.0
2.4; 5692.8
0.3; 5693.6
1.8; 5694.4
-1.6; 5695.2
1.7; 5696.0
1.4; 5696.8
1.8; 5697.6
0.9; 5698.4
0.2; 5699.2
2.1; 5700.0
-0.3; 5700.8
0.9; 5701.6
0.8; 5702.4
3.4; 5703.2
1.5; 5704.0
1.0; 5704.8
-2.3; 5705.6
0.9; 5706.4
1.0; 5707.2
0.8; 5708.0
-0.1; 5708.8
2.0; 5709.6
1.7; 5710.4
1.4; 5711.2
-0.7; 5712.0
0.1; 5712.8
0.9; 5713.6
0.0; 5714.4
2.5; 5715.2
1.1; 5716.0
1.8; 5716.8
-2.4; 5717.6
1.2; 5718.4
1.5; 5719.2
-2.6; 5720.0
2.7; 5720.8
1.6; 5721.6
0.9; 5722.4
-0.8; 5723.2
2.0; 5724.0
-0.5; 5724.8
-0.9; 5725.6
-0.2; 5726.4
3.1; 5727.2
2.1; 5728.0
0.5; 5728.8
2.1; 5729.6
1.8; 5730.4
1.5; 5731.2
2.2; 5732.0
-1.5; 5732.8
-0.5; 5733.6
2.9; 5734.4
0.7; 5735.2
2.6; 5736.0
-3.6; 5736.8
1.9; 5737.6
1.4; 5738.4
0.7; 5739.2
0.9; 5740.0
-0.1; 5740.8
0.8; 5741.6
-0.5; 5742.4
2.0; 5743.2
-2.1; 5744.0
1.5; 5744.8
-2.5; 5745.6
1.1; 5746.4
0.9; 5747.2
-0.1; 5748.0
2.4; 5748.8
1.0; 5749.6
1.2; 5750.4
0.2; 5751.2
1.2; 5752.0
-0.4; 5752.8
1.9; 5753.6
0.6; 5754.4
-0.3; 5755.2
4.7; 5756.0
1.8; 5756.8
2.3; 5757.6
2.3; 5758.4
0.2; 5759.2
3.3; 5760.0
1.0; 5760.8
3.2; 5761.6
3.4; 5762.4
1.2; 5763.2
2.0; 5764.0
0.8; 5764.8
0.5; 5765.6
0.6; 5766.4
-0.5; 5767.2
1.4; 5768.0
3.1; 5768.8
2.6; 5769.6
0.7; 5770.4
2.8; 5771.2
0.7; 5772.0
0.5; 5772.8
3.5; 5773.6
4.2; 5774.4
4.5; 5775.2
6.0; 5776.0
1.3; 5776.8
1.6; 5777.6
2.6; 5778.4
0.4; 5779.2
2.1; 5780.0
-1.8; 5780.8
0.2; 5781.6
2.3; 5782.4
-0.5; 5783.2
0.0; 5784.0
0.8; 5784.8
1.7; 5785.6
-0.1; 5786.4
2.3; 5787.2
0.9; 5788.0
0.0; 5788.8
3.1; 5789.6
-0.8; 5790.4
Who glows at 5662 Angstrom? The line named H-beta 4861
